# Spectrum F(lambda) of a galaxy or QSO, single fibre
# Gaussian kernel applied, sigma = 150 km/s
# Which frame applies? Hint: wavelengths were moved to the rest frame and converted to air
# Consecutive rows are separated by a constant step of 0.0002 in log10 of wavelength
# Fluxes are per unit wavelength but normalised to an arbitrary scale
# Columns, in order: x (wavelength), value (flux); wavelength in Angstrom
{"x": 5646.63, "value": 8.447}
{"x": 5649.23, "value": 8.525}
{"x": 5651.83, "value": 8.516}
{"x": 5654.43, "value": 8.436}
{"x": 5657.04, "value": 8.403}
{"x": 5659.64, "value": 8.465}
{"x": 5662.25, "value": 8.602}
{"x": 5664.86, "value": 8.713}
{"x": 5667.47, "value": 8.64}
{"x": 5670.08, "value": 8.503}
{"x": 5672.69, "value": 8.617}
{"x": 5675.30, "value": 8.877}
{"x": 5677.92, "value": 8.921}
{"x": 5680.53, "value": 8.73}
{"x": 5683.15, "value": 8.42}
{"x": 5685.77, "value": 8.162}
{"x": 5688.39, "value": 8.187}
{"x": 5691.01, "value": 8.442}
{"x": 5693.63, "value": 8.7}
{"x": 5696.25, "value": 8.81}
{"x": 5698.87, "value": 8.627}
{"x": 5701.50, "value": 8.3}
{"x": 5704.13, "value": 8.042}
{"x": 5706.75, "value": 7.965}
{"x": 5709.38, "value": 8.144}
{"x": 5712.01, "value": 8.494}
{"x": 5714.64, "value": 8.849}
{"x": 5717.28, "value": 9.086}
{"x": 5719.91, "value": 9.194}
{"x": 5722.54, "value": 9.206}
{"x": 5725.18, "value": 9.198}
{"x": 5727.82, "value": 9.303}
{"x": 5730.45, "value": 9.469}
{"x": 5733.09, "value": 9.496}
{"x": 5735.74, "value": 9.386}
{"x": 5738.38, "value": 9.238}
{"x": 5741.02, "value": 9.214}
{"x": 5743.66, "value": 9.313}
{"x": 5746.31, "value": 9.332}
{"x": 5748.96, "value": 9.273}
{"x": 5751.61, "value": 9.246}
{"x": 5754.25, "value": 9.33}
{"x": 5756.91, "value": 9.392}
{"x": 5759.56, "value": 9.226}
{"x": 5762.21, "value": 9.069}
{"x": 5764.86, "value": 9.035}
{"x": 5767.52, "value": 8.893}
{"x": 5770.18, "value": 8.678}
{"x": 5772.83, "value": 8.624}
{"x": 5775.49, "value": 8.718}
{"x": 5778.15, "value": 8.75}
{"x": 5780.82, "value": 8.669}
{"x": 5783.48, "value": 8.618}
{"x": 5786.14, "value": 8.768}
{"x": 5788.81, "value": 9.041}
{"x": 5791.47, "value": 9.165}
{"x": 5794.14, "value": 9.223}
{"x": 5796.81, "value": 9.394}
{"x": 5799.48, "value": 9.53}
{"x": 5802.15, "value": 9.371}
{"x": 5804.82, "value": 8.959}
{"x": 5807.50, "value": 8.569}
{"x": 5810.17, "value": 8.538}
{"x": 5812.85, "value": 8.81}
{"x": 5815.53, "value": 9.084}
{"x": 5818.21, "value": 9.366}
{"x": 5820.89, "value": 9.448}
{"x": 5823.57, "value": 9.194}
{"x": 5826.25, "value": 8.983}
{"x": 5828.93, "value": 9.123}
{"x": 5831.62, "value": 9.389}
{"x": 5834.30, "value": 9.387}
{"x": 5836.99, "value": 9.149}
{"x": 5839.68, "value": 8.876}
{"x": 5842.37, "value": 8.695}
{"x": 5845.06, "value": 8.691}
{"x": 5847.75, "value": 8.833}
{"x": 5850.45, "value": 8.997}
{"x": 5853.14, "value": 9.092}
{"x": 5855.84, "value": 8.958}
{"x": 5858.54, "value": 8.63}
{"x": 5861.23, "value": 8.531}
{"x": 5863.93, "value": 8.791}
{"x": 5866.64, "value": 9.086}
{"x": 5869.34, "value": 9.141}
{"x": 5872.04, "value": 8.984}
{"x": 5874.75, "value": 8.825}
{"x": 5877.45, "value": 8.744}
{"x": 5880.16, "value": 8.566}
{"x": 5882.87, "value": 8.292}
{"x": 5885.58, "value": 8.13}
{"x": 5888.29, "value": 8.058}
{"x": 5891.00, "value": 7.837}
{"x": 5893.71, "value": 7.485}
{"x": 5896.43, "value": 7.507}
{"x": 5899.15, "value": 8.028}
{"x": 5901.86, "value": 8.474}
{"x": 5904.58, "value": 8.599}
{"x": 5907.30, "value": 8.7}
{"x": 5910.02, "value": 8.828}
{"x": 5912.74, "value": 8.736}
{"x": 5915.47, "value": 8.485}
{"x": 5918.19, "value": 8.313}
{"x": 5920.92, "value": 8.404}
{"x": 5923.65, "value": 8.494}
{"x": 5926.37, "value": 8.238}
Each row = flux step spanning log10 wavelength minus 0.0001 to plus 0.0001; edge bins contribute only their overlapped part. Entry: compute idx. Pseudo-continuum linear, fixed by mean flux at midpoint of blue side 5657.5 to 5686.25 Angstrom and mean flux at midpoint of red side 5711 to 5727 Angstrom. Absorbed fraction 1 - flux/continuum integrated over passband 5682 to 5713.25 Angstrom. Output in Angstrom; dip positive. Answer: 1.7 Angstrom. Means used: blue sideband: 8.61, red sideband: 9.02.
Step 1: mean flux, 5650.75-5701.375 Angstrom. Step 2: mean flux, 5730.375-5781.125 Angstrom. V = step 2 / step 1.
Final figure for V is 1.06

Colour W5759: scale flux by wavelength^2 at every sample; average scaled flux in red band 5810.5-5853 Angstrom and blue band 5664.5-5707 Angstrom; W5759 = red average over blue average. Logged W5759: 1.12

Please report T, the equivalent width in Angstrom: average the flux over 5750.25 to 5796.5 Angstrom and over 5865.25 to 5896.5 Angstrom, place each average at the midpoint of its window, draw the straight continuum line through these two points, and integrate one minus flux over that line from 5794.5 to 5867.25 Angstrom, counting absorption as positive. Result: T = -2.84 Angstrom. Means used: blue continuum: 8.98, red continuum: 8.42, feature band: 9.02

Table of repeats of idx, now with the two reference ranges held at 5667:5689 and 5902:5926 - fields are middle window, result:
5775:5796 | -0.8 Angstrom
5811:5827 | -1.1 Angstrom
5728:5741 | -1.2 Angstrom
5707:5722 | -0.3 Angstrom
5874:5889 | 0.2 Angstrom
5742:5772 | -2.1 Angstrom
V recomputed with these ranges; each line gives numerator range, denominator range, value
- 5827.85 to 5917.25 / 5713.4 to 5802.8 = 0.95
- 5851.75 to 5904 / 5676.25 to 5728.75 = 0.98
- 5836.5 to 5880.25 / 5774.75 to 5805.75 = 0.98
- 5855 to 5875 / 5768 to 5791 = 1.01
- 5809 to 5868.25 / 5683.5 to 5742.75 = 1.02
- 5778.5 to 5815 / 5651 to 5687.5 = 1.05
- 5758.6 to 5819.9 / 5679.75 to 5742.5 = 1.02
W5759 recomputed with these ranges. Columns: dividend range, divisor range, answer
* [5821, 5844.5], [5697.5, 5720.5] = 1.12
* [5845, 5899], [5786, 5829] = 0.96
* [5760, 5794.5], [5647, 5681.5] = 1.07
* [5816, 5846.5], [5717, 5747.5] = 1.02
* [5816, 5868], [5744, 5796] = 1.03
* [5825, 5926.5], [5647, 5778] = 1.04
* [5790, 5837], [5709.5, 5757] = 1.02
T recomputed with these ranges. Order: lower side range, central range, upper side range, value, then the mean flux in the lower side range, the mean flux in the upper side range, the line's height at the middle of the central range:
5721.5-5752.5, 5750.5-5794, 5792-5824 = 1.2 Angstrom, 9.31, 9.12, 9.21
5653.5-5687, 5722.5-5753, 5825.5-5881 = -2.1 Angstrom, 8.58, 8.93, 8.71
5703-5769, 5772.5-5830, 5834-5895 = -0.9 Angstrom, 9.06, 8.67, 8.86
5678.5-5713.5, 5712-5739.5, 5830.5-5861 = -2.2 Angstrom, 8.4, 8.95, 8.51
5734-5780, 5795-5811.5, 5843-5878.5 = -0.1 Angstrom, 9.1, 8.87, 8.99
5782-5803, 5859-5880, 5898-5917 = -0.2 Angstrom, 9.13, 8.56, 8.75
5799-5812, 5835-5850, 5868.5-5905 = -0.4 Angstrom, 8.95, 8.32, 8.66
